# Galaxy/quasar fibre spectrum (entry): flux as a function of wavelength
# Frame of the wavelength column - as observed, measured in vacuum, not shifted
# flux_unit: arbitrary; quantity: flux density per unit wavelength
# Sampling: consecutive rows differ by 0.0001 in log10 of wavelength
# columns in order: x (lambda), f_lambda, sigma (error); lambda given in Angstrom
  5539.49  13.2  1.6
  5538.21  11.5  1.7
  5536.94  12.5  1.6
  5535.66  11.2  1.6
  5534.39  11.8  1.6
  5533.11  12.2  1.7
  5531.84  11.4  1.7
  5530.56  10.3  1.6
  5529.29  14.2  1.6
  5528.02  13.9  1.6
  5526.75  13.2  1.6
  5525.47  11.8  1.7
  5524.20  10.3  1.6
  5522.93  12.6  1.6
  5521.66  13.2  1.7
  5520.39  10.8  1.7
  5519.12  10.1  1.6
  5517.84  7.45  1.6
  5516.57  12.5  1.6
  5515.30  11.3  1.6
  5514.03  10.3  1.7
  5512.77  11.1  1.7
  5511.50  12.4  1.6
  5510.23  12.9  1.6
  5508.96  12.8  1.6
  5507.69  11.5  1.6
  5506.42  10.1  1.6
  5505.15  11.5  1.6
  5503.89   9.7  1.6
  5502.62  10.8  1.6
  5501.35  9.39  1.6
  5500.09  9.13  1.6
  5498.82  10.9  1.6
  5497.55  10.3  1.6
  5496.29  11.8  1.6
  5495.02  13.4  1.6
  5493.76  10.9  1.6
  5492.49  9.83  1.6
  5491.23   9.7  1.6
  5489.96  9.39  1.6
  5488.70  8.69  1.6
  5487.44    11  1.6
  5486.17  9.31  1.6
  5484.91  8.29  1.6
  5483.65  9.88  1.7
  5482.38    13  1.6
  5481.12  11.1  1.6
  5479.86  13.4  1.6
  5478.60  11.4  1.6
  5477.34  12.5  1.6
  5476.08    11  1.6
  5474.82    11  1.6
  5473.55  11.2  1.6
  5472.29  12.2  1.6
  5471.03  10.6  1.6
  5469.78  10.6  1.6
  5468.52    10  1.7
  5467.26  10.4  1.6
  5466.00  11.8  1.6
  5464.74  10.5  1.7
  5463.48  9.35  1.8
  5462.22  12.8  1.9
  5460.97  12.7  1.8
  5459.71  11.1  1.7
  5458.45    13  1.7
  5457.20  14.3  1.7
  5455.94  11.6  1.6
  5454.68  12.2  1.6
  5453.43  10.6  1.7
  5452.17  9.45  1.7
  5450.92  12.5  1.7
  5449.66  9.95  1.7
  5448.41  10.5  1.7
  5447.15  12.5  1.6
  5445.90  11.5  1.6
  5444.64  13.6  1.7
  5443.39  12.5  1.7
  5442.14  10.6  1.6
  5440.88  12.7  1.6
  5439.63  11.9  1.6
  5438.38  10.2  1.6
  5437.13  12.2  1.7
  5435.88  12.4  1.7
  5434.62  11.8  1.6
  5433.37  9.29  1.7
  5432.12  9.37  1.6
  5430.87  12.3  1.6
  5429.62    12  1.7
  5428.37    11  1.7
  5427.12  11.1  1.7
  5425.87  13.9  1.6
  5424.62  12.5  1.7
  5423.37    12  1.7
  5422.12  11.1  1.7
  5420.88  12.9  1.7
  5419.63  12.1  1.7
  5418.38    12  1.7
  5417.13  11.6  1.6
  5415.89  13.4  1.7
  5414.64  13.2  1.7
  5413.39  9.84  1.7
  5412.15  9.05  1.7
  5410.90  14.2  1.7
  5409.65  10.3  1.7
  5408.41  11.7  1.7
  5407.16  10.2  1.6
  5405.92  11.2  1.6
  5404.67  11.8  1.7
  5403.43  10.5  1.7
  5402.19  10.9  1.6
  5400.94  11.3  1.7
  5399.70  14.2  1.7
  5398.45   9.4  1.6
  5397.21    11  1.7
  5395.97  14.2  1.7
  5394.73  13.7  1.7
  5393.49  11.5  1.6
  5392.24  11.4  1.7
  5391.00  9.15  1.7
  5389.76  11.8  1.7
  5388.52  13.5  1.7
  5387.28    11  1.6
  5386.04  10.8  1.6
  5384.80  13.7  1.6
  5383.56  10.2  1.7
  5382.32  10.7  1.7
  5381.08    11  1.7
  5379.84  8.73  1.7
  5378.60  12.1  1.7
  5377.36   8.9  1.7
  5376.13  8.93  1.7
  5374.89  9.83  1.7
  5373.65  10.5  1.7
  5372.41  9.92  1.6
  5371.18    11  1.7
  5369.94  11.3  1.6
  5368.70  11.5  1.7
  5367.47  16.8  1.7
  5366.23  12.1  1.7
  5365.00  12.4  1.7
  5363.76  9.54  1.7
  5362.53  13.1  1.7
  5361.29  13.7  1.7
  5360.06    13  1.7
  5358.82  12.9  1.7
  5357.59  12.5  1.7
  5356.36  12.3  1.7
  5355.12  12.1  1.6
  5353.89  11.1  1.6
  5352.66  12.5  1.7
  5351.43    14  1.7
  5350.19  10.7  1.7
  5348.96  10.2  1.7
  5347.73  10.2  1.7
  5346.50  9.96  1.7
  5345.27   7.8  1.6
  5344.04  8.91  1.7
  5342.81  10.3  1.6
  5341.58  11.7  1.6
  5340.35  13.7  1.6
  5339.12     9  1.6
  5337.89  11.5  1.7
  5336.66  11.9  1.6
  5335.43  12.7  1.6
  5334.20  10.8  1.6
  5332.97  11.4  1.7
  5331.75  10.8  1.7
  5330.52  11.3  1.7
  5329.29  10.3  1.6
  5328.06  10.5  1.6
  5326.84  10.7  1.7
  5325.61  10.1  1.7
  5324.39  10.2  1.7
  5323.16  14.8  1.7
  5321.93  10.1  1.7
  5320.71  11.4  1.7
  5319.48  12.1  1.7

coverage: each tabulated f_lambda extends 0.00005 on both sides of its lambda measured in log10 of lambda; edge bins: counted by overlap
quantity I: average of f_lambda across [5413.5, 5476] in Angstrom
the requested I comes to 11.6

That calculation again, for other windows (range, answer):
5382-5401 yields 11.8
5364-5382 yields 11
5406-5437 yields 11.6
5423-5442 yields 11.6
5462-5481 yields 11.2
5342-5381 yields 11.3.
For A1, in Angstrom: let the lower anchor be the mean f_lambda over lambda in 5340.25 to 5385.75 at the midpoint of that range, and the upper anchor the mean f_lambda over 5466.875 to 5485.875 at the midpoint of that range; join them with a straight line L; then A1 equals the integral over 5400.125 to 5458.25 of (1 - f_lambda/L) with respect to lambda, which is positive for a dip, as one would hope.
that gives -2.3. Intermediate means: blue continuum 11.3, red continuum 11.1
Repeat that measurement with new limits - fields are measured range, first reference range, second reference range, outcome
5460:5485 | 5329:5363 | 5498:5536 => 0.29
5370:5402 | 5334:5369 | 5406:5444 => 1.46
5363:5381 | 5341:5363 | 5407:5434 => 0.84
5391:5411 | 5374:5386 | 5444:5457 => -1.46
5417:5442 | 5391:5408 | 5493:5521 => -0.70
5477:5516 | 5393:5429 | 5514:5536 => 2.61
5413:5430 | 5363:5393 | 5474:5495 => -1.72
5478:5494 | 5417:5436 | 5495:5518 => 1.08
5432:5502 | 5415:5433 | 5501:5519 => 1.94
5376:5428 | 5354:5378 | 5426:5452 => 0.36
